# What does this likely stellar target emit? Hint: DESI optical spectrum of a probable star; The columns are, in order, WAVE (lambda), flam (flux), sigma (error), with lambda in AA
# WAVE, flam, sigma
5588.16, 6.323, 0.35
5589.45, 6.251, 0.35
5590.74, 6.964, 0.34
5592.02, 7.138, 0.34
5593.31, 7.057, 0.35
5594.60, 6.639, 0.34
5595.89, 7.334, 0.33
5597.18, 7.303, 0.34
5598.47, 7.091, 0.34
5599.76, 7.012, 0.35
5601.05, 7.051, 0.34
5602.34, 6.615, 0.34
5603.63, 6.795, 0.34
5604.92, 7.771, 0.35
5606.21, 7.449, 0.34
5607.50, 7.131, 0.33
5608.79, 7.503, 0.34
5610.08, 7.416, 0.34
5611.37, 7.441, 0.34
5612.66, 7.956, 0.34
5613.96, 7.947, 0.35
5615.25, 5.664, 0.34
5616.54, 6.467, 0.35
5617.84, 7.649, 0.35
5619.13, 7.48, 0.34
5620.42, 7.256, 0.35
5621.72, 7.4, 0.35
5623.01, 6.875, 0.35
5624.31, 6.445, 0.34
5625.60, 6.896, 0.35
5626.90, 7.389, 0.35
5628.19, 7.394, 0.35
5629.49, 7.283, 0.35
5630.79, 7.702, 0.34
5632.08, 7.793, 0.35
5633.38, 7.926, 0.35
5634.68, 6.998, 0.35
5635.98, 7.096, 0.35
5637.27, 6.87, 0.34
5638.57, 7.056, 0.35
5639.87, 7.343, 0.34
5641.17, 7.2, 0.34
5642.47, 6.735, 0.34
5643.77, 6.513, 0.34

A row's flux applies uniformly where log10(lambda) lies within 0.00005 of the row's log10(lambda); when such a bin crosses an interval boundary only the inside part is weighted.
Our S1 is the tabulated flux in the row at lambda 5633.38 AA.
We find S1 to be 7.926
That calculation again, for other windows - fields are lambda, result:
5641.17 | 7.2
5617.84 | 7.649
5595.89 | 7.334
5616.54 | 6.467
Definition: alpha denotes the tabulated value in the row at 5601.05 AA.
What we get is 7.051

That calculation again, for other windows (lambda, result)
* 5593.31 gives 7.057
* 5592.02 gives 7.138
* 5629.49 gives 7.283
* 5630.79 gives 7.702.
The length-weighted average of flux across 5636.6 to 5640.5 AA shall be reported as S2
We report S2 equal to 7.1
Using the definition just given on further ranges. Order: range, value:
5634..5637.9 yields 7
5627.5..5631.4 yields 7.45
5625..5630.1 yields 7.24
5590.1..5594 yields 7.05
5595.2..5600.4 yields 7.17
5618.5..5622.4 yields 7.38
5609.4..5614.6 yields 7.69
